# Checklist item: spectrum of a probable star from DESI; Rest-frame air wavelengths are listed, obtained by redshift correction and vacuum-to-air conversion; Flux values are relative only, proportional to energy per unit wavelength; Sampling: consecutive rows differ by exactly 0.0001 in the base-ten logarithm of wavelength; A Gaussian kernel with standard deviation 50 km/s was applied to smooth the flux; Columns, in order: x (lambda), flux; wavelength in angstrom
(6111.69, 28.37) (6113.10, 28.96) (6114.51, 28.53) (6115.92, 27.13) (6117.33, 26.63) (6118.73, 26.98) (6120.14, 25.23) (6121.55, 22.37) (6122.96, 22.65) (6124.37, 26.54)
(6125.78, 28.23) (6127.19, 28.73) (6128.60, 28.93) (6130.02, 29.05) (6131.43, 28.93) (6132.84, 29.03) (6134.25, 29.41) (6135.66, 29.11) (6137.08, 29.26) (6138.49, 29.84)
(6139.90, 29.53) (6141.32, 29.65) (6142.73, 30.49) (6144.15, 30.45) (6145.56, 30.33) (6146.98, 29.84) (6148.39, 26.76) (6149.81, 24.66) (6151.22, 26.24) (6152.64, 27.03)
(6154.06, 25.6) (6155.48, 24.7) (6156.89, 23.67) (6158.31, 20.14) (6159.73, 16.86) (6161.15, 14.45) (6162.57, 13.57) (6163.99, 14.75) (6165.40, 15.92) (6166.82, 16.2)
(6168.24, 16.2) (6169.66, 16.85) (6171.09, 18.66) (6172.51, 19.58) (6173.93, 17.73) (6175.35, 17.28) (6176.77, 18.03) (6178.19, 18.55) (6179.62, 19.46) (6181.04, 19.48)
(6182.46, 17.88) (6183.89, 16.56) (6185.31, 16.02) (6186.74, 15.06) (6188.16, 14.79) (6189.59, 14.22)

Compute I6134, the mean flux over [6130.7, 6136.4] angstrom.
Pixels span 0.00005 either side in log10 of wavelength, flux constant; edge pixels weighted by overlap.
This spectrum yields 29.1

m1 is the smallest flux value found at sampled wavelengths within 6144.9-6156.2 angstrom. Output 24.66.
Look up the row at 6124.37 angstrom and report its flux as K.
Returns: 26.54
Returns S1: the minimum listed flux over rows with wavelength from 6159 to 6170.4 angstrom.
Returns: 13.57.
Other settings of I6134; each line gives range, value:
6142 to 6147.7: 30.3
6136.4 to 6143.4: 29.8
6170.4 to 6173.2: 19.1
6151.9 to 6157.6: 25.2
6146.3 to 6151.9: 26.9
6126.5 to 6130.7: 28.9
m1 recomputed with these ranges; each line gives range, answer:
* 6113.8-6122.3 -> 22.37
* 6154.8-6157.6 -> 23.67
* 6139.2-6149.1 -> 26.76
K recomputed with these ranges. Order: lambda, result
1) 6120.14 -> 25.23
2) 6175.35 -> 17.28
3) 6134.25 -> 29.41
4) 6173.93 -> 17.73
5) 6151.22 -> 26.24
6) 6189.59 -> 14.22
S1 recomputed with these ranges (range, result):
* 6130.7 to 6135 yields 28.93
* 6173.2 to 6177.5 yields 17.28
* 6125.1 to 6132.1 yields 28.23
